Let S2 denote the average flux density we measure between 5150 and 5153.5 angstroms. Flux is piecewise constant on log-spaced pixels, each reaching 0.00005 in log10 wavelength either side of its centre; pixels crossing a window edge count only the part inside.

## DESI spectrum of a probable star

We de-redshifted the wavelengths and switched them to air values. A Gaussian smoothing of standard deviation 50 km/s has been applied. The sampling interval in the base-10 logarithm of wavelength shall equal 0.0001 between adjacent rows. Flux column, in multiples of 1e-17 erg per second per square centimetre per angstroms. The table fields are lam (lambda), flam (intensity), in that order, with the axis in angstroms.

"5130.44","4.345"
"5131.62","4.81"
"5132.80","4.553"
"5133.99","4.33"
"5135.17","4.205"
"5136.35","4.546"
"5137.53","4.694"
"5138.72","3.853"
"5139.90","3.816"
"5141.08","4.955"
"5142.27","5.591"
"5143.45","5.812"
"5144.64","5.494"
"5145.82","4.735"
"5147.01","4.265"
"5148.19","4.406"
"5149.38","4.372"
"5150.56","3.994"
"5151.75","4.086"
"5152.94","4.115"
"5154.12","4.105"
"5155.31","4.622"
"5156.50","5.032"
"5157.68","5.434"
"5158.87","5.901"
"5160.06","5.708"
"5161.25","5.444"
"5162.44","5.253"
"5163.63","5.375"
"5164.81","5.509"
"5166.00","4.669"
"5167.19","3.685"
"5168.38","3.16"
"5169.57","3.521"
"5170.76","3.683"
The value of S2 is 4.06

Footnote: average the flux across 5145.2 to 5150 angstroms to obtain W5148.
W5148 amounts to 4.45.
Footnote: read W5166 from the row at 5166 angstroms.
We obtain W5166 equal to 4.669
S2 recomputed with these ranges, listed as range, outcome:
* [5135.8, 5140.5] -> 4.23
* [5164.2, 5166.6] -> 5.11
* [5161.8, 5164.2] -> 5.31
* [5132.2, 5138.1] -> 4.47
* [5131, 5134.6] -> 4.56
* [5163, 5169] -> 4.49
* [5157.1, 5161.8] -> 5.62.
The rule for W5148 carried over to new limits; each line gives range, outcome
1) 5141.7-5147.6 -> 5.18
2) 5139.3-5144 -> 5.04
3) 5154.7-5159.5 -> 5.24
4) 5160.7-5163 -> 5.34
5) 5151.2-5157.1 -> 4.4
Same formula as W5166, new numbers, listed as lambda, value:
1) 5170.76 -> 3.683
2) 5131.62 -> 4.81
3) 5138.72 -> 3.853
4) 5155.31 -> 4.622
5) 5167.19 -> 3.685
